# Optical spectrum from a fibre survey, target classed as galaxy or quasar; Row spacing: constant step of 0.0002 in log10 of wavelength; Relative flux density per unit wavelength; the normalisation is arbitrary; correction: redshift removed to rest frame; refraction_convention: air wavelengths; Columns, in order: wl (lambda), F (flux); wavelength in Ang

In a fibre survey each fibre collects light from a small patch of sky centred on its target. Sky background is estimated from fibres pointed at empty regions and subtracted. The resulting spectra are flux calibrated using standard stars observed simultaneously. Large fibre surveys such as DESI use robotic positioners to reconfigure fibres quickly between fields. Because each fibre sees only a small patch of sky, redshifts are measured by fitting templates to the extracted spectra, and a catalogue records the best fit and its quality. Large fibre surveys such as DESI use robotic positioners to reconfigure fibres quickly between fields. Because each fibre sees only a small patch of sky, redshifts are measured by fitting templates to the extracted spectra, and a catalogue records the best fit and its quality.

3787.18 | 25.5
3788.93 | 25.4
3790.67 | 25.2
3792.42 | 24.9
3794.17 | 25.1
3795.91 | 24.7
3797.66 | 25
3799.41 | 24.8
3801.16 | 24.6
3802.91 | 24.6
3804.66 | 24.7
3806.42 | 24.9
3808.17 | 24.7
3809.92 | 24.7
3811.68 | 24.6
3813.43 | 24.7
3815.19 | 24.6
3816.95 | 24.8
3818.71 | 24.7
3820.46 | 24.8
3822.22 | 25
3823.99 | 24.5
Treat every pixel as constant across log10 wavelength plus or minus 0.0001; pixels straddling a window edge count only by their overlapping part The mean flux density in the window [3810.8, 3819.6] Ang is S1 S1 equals 24.7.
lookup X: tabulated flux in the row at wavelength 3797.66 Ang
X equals 25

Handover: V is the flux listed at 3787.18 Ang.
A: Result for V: 25.5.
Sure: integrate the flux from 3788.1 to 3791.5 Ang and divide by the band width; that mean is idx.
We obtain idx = 25.3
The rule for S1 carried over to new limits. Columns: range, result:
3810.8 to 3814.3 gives 24.7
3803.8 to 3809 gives 24.7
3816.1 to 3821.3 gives 24.8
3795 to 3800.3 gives 24.9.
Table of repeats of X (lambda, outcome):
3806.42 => 24.9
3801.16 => 24.6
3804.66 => 24.7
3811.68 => 24.6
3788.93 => 25.4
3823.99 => 24.5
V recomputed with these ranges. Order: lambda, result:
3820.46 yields 24.8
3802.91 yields 24.6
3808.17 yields 24.7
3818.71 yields 24.7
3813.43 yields 24.7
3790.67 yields 25.2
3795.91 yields 24.7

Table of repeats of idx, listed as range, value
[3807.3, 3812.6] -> 24.7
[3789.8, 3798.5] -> 25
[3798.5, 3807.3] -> 24.7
